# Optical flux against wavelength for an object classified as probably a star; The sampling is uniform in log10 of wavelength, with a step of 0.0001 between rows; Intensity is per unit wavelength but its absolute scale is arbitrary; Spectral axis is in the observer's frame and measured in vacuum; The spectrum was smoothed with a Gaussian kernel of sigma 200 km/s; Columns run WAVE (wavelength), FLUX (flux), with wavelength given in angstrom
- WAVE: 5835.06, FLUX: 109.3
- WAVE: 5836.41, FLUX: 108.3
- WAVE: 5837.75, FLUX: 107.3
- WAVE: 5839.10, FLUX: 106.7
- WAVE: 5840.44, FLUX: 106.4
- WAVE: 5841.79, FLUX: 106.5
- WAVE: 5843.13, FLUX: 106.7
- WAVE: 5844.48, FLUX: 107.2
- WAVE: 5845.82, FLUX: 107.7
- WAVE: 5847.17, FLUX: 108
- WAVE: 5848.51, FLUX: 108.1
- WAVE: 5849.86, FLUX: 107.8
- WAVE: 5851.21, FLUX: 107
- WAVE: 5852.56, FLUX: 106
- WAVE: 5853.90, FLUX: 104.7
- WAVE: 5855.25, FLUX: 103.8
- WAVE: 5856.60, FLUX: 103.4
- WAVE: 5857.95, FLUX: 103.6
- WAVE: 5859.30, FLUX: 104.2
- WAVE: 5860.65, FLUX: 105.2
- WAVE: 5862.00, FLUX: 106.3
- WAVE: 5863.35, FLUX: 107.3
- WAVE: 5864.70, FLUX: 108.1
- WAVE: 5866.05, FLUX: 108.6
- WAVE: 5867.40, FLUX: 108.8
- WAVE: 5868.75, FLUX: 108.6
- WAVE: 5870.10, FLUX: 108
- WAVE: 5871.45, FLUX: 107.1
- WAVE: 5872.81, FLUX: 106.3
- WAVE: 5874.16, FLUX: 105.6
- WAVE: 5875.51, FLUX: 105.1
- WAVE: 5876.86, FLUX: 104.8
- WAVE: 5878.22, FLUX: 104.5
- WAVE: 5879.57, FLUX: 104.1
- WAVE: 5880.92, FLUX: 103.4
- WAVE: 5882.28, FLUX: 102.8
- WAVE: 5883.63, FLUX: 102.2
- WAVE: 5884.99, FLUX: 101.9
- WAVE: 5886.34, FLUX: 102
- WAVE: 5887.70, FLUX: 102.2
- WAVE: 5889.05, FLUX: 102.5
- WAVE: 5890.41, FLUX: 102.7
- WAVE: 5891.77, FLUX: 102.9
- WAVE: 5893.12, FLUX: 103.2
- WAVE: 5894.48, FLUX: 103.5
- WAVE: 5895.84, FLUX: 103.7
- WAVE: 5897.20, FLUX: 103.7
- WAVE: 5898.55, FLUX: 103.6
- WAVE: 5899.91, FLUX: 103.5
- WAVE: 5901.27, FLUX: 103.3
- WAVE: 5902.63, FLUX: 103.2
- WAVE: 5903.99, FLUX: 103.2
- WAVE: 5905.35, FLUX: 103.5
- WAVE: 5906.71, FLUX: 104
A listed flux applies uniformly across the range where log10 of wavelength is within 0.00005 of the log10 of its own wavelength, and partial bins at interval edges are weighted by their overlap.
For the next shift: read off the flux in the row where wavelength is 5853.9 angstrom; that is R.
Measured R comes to 104.7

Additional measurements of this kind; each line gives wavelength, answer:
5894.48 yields 103.5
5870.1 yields 108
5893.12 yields 103.2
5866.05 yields 108.6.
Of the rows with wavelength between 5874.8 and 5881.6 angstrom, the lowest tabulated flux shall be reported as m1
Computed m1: 103.4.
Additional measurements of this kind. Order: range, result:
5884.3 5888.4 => 101.9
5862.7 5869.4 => 107.3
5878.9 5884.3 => 102.2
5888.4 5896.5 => 102.5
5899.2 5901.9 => 103.3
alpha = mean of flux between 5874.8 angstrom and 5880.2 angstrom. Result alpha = 105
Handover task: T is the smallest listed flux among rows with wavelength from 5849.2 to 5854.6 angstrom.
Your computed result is 104.7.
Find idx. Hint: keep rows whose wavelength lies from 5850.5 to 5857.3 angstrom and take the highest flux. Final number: 107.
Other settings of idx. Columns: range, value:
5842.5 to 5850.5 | 108.1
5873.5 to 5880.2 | 105.6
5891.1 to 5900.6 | 103.7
